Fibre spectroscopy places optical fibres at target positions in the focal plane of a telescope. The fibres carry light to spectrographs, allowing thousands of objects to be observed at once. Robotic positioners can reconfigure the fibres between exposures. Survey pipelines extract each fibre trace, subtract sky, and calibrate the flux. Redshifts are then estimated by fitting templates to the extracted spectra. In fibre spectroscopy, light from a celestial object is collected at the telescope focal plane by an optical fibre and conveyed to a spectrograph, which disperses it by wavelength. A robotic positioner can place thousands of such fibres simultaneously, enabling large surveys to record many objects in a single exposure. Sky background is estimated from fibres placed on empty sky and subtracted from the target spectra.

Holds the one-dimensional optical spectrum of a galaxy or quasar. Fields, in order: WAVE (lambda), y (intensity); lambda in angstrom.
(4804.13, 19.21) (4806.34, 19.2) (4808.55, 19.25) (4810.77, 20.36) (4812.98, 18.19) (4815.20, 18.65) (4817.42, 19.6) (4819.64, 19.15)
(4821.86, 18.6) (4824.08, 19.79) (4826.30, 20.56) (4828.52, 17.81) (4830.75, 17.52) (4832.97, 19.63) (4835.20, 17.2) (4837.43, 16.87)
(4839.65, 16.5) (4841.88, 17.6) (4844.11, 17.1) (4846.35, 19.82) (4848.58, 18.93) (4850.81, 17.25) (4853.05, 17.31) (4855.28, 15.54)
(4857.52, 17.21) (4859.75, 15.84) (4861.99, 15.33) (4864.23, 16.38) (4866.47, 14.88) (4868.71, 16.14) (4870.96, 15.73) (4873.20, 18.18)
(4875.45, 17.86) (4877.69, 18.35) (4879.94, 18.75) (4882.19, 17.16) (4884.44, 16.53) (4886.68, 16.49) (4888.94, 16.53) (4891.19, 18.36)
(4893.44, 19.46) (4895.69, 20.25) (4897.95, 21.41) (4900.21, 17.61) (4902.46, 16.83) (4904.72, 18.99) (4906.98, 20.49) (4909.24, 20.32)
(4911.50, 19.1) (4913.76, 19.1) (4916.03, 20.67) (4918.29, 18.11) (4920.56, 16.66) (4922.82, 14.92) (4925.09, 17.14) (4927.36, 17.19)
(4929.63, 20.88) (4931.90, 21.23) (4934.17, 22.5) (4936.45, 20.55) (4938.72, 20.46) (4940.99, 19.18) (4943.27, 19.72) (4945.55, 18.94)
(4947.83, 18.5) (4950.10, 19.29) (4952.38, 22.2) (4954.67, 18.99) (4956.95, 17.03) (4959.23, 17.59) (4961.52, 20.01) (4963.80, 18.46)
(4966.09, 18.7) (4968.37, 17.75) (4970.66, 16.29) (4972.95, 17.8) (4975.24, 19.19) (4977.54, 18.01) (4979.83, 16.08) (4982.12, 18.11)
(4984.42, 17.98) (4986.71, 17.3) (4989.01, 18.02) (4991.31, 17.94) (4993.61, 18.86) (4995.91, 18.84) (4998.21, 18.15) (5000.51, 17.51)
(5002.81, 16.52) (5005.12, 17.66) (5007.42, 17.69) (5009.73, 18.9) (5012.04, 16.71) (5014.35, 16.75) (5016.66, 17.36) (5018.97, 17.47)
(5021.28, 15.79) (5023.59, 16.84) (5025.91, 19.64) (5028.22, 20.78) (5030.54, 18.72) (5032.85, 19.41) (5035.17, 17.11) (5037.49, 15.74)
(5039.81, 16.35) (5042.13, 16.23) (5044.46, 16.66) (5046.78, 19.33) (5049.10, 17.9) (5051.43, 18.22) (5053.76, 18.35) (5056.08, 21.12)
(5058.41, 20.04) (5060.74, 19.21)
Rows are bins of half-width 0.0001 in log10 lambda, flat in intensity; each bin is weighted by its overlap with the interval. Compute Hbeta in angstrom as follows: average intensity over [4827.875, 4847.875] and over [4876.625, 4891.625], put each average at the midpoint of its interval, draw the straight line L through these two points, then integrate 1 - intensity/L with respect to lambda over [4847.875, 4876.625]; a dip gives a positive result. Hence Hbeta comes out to 1.6 angstrom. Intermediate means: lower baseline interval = 17.8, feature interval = 16.6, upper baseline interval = 17.4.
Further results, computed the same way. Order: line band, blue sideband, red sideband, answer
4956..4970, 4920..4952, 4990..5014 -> 0.3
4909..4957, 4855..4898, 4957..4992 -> -4.4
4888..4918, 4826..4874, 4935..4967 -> -1.4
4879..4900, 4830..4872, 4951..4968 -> -0.7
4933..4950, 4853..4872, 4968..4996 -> -2.7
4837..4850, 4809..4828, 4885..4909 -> 0.9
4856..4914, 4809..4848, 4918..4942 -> 3.2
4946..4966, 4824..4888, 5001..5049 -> -1.7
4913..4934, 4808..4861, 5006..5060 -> -0.6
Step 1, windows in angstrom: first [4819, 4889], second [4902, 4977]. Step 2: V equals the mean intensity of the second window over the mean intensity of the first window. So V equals 1.1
